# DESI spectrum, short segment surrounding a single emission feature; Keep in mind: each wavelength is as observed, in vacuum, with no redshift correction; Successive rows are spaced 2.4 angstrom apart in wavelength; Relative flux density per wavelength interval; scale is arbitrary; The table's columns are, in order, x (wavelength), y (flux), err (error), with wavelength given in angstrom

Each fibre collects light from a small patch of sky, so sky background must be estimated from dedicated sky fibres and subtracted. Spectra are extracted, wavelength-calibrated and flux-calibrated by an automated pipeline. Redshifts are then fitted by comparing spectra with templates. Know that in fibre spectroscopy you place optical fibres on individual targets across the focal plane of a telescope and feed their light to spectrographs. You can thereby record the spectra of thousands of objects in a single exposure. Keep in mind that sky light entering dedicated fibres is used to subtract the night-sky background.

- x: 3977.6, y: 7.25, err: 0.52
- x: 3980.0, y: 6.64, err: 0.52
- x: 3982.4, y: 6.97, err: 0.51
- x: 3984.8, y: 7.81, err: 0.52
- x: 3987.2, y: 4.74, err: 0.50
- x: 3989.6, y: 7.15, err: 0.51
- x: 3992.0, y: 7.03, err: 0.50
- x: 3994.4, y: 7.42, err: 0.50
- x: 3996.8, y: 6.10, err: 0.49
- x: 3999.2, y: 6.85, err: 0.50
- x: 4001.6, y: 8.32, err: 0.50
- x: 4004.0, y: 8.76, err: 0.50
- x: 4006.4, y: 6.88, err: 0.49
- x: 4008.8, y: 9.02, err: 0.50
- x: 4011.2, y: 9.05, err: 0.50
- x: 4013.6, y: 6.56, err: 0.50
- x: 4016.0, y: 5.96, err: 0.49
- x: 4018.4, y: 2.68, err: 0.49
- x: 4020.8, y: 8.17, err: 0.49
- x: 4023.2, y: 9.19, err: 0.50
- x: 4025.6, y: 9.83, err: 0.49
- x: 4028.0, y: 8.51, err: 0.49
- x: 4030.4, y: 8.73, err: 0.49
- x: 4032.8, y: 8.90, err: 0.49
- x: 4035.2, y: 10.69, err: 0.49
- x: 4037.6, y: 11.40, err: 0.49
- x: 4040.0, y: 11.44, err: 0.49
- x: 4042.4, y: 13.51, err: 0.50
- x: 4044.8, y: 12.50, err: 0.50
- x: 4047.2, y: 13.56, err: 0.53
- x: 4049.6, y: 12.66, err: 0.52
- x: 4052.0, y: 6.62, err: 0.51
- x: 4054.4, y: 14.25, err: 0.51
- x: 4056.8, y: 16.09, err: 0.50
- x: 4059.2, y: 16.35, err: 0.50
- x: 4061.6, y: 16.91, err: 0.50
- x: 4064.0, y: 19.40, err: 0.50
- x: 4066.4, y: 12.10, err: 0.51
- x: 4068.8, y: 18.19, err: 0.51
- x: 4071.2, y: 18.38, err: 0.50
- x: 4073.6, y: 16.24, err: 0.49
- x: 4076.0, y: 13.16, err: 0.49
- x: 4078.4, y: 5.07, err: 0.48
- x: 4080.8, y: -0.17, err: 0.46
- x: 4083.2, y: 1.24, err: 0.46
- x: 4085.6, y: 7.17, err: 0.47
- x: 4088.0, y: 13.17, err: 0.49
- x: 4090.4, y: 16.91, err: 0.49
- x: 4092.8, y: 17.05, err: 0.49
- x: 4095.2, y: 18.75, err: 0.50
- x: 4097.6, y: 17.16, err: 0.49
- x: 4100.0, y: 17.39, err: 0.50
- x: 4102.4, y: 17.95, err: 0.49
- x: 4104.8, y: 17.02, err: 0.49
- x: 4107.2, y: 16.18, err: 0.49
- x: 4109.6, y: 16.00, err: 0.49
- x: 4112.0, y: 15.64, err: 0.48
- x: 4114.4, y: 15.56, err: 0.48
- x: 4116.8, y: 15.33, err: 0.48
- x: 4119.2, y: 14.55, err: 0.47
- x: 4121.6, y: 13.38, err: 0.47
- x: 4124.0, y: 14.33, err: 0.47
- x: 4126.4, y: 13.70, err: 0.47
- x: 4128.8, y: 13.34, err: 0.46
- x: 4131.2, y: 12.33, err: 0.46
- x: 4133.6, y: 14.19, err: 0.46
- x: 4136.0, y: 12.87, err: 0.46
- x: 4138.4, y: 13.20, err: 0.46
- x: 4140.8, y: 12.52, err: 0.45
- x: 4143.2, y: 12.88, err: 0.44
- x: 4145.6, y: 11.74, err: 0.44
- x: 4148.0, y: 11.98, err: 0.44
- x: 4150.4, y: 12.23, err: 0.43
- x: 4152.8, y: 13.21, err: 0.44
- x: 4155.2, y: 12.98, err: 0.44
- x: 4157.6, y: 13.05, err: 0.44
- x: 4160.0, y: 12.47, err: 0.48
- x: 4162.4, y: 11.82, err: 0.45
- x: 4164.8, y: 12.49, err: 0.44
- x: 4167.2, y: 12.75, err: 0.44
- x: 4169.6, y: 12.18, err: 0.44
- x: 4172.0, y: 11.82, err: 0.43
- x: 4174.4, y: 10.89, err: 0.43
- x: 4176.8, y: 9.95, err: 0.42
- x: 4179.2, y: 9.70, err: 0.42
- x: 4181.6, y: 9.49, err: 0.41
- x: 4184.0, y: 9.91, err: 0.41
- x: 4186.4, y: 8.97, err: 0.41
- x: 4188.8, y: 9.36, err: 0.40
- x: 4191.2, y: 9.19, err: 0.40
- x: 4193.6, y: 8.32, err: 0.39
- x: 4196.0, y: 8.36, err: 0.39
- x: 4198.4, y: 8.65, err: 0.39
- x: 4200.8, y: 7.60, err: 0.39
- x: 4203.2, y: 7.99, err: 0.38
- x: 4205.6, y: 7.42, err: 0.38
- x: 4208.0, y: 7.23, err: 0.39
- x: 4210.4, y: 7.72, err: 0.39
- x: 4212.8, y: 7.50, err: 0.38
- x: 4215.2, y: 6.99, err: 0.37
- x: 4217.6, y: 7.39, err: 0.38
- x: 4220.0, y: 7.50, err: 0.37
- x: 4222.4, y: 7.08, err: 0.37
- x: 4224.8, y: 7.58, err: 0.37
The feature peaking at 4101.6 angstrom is Lyman alpha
